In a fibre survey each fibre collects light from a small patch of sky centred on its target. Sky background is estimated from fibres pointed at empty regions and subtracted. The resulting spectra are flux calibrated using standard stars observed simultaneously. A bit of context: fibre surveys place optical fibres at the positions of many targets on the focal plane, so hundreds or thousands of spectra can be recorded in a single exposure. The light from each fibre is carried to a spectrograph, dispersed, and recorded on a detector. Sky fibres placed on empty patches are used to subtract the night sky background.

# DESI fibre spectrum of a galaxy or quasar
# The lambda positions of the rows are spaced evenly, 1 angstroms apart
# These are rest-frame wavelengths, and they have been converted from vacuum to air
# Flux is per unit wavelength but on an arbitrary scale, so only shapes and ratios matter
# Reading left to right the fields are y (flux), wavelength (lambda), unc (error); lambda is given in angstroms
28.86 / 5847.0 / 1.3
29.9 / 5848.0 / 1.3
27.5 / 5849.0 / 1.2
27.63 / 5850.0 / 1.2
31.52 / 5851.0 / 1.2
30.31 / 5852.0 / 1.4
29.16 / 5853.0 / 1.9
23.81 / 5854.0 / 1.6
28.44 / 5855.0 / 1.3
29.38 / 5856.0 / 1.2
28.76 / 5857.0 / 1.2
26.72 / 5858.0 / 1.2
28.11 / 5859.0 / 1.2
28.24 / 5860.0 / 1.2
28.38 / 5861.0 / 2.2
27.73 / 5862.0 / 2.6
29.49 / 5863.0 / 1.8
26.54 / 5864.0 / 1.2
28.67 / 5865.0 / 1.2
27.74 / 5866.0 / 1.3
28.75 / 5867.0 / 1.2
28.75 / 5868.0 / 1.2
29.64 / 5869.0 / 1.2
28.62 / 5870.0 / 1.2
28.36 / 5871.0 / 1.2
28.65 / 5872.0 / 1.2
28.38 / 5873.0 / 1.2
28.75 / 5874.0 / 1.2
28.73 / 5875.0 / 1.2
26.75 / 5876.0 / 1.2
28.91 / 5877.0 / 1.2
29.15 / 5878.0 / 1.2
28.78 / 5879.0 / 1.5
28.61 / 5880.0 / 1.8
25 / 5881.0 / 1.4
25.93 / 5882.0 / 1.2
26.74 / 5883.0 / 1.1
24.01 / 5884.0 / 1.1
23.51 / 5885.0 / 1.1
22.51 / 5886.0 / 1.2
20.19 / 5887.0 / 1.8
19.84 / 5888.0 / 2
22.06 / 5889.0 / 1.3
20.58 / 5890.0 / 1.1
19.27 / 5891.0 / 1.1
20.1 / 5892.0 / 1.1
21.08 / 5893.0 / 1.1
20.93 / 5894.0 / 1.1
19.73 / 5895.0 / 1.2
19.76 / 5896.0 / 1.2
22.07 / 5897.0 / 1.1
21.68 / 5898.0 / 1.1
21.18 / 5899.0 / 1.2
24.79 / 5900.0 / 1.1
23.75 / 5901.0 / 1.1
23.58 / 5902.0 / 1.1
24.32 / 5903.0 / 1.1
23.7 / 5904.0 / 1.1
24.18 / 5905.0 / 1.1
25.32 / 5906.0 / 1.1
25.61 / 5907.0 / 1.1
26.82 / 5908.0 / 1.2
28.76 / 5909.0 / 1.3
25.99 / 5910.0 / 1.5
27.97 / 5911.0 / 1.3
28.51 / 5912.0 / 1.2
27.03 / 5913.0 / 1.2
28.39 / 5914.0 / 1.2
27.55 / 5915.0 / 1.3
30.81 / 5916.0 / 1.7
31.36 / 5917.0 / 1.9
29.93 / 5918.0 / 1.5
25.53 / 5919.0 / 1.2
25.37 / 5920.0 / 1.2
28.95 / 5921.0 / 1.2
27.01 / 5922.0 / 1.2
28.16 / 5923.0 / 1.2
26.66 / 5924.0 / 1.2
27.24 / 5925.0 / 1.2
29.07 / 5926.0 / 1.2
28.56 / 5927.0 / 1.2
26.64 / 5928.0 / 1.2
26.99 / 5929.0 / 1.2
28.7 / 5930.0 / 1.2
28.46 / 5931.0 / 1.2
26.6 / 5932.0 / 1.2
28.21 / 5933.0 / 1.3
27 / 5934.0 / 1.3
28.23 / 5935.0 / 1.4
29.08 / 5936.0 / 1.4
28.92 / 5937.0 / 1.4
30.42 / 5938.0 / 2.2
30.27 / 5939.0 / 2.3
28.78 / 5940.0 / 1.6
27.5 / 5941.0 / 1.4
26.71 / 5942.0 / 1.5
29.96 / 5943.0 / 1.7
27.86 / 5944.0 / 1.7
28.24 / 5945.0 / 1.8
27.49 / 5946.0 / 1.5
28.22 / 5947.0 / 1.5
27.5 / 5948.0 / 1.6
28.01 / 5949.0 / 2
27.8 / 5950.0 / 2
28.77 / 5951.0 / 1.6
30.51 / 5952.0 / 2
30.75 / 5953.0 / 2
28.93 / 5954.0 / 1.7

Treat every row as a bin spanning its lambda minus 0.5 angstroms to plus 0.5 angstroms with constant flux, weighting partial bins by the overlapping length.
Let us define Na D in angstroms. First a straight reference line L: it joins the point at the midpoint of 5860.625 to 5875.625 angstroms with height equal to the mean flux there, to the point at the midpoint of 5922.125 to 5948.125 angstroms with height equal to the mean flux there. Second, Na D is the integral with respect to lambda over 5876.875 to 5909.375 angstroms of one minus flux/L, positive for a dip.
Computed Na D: 5.4 angstroms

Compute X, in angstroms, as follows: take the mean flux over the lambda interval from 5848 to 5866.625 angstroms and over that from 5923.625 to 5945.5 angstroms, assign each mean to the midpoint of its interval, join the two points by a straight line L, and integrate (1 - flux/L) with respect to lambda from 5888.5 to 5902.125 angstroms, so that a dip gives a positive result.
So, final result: 3.3 angstroms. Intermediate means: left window 28.3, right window 28.2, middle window 21.4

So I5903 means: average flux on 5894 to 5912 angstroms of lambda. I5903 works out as 24.1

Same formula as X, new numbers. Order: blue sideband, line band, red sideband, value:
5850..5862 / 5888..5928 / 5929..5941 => 4.62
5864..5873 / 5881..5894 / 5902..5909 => 2.23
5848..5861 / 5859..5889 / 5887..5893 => -3.79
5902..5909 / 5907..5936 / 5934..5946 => -1.22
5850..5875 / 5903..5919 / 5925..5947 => 0.57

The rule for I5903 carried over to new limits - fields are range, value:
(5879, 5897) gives 22.5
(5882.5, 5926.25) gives 24.8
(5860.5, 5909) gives 25.2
